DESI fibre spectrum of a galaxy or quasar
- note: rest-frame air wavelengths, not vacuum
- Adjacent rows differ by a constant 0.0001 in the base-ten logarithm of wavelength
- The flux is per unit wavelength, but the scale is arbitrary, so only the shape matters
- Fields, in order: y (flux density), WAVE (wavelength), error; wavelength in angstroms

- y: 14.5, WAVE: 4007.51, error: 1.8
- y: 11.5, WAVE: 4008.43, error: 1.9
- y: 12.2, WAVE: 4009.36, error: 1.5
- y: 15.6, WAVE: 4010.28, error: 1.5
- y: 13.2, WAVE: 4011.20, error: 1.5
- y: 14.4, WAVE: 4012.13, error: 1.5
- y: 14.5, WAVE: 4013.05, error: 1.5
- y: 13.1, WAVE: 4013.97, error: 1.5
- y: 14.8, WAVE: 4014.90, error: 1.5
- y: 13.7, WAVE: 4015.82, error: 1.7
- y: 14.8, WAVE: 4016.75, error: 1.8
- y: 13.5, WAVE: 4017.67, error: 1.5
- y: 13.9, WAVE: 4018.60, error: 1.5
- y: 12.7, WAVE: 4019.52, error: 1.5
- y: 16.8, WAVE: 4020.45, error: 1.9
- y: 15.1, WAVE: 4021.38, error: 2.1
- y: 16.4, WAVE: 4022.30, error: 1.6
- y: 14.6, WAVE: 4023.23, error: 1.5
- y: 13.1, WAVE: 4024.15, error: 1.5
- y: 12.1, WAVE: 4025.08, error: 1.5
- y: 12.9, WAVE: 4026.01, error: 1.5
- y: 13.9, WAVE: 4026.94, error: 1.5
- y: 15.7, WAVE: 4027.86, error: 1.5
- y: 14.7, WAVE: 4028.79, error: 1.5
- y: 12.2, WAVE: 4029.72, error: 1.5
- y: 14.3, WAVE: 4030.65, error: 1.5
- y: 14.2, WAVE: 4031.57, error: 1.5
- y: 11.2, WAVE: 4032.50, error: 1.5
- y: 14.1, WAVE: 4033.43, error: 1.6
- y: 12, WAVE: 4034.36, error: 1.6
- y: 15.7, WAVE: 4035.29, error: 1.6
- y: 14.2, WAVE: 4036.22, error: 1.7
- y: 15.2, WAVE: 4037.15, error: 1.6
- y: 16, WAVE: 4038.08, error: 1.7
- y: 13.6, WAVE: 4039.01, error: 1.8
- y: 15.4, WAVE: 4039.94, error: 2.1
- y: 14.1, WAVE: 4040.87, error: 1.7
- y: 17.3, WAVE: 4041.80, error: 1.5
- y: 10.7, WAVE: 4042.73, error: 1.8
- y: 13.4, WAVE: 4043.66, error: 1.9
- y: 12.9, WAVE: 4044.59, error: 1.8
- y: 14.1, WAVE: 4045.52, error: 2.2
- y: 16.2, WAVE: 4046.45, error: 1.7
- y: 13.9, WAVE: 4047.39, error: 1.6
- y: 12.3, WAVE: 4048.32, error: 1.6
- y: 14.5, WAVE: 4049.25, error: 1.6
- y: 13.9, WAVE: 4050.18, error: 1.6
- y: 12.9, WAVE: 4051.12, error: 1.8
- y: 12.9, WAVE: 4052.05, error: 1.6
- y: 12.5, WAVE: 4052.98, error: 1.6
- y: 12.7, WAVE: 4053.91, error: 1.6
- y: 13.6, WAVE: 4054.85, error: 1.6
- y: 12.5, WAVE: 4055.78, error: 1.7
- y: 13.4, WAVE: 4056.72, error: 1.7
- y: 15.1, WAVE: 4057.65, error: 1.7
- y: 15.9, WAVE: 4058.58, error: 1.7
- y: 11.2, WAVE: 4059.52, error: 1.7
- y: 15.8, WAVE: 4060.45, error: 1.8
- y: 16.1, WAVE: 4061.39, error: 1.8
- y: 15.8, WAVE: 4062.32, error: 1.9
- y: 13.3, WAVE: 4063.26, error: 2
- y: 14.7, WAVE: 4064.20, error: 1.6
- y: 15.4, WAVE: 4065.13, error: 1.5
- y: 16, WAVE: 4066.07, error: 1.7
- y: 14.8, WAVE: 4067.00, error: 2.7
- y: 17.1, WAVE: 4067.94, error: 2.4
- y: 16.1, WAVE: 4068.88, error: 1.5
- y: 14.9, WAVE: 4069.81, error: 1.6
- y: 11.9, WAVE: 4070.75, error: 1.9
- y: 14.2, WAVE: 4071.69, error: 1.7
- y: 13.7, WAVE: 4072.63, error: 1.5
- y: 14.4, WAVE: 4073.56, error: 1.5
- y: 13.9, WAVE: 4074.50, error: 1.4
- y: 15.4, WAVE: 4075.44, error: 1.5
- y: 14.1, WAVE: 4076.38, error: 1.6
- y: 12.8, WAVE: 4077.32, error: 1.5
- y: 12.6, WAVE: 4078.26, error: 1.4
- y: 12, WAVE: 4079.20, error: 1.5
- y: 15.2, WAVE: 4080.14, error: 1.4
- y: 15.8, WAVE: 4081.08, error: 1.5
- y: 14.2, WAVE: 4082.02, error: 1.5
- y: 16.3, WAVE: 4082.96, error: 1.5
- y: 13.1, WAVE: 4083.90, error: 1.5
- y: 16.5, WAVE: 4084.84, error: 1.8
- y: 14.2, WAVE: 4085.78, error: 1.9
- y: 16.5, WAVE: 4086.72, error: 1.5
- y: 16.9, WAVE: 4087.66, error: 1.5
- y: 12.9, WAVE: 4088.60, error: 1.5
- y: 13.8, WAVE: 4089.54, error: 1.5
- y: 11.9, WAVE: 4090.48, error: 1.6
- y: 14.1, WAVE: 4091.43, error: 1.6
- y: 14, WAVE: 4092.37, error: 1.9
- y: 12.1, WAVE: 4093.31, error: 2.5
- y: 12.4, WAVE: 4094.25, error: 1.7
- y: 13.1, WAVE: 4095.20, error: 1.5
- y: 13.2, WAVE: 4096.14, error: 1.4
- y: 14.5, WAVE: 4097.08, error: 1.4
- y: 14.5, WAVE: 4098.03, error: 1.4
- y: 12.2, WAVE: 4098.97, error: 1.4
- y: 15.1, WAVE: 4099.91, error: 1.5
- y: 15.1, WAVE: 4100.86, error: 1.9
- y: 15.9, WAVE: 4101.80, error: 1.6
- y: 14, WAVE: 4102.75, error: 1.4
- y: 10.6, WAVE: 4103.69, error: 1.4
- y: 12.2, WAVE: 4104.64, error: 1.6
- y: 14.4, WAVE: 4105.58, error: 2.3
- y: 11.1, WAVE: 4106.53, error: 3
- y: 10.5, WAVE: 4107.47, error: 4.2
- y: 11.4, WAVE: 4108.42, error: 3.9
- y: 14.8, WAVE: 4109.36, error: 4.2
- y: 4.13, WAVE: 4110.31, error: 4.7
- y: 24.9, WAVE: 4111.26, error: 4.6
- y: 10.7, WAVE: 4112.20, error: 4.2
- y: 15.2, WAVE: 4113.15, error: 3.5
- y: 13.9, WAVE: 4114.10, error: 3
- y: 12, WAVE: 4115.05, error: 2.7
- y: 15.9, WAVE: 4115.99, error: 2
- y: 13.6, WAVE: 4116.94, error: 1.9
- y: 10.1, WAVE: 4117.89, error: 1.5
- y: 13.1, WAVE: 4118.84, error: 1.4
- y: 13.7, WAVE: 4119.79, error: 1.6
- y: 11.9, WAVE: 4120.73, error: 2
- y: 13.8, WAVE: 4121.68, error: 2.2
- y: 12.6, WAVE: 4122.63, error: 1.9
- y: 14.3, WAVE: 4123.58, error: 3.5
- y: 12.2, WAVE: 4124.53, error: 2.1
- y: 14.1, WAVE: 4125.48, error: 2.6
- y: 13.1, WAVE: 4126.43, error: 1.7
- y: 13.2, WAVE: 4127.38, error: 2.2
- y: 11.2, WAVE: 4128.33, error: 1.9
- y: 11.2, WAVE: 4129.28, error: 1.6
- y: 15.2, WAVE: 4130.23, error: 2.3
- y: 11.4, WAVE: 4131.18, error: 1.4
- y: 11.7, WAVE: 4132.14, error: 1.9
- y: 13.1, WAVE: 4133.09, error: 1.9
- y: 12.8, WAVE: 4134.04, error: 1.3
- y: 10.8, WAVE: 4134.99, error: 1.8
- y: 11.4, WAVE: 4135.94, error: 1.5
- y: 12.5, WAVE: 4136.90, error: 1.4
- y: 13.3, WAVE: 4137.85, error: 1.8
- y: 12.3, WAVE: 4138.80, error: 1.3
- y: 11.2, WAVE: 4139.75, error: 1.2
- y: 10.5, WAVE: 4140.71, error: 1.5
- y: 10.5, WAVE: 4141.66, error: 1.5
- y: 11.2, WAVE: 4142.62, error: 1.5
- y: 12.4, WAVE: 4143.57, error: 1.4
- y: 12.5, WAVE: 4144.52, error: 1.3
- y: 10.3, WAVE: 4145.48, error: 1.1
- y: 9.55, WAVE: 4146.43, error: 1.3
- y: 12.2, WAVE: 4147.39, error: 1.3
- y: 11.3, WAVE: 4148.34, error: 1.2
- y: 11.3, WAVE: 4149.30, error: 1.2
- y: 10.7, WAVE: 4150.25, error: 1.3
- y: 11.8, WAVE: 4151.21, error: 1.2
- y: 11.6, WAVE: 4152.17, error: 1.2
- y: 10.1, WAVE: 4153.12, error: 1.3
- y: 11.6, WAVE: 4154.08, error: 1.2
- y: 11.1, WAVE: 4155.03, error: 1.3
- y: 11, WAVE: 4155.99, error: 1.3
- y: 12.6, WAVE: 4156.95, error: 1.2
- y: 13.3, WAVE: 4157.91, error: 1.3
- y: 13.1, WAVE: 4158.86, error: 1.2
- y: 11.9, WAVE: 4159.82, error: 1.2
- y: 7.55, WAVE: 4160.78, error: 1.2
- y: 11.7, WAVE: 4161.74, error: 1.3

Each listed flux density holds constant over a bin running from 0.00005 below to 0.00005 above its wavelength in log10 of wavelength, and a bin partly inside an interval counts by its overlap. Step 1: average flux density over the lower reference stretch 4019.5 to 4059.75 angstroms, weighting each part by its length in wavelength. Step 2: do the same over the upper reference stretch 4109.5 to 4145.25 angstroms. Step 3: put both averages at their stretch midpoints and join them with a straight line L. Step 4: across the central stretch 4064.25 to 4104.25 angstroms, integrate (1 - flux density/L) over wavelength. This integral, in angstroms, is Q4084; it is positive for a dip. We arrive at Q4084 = -2.8 angstroms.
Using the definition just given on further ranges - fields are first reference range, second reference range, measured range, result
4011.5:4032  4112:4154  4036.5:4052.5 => -0.4 angstroms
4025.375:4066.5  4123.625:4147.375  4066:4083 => -1.3 angstroms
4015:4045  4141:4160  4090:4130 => -2.6 angstroms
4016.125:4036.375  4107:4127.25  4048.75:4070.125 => -1.1 angstroms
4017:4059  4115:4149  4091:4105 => -0.7 angstroms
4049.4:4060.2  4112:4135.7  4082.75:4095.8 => -0.9 angstroms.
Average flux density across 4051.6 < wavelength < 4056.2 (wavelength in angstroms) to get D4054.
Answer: 12.9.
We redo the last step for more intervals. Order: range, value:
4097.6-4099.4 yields 13.4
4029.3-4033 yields 13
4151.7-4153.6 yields 10.9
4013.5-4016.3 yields 13.9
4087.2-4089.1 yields 14.9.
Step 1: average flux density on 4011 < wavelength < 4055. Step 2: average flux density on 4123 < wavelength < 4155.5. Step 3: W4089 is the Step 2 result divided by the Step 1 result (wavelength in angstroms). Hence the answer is 0.85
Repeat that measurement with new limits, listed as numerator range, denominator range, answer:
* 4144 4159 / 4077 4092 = 0.80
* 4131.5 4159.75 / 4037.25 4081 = 0.82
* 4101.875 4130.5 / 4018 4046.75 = 0.92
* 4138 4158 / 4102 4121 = 0.88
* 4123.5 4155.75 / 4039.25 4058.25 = 0.86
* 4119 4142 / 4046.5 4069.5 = 0.87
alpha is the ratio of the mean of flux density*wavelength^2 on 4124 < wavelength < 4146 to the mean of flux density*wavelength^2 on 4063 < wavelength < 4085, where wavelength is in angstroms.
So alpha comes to 0.9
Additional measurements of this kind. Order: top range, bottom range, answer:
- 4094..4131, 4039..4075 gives 0.96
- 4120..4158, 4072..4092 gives 0.86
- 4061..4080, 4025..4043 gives 1.05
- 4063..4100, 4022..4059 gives 1.05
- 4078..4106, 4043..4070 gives 1.00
